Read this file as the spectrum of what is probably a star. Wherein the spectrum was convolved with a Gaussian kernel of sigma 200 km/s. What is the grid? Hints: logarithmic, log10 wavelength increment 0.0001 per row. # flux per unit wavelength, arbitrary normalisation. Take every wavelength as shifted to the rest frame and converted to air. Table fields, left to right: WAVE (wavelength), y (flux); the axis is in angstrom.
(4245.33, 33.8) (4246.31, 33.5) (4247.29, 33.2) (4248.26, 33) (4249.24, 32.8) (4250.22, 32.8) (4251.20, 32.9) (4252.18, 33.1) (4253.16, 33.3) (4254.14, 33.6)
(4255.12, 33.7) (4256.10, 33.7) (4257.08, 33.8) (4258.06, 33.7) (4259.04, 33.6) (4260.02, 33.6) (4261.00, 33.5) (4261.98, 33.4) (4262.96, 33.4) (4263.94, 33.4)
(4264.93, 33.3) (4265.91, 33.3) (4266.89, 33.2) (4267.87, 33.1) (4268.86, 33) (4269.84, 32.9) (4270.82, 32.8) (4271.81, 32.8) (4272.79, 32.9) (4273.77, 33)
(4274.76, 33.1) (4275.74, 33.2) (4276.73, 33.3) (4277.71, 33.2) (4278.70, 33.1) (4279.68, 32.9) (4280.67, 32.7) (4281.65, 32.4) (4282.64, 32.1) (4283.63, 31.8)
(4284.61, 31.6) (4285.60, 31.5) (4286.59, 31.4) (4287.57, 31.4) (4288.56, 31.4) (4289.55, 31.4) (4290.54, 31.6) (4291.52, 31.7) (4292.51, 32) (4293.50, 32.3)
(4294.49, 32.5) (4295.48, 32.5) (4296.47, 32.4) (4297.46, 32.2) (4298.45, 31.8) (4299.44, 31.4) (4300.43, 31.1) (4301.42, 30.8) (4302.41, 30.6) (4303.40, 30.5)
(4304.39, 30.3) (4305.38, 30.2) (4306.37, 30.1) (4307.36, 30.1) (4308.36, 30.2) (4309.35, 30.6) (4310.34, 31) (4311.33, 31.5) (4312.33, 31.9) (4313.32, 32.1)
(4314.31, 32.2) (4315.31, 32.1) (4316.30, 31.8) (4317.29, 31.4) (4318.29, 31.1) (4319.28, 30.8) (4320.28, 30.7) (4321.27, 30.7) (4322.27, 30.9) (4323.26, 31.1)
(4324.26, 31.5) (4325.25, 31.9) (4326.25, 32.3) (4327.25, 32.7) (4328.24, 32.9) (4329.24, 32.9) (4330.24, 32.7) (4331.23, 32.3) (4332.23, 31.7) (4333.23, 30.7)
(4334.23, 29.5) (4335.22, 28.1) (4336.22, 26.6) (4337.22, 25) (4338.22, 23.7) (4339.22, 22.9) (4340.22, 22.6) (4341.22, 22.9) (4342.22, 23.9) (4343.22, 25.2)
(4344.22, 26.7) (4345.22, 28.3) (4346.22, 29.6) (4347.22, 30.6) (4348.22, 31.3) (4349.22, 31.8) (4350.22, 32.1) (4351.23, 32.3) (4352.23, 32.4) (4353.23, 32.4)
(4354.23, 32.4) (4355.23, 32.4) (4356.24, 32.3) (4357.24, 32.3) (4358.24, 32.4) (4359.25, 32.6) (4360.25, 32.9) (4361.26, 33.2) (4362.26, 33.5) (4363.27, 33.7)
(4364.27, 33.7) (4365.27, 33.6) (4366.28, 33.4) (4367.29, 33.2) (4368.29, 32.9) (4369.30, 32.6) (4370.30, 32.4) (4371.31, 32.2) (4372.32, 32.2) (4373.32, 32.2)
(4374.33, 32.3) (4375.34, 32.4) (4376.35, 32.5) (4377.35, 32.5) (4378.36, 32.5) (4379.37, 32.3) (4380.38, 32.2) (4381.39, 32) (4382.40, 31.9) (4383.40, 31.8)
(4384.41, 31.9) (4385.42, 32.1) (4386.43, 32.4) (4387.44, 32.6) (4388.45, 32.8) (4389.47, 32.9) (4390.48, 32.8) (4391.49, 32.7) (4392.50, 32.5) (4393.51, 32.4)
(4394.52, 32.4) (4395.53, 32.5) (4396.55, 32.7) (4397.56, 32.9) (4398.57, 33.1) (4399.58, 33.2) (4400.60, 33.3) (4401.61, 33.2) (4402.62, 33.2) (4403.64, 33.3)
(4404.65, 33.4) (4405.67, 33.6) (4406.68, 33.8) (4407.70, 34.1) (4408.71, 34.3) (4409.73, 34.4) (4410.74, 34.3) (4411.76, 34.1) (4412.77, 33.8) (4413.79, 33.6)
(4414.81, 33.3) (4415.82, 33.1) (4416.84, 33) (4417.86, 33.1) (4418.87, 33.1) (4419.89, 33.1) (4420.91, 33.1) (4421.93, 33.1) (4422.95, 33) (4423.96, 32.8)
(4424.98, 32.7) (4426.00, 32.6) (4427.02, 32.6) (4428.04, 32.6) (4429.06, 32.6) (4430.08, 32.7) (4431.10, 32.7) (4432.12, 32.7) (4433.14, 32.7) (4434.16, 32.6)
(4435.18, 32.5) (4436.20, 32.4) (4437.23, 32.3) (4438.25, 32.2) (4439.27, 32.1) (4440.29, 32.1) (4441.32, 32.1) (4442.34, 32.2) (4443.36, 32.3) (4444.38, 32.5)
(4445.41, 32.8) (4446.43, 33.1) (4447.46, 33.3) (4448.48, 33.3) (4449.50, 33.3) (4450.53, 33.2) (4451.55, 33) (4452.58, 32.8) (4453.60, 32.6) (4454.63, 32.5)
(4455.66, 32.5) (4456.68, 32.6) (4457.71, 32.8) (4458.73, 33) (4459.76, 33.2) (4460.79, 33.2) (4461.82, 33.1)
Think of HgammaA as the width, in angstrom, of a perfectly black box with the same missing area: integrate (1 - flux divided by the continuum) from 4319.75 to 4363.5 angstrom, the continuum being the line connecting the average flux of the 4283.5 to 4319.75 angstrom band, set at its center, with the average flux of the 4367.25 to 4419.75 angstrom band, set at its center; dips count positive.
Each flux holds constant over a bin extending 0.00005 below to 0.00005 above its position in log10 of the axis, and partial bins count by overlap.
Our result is 2.49 angstrom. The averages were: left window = 31.4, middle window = 30.2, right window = 32.9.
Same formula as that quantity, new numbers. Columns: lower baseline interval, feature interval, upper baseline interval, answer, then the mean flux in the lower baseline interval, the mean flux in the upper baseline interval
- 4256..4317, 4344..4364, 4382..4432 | 0.49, 32.2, 33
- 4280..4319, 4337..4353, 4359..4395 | 2.21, 31.5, 32.6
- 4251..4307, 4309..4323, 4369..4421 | 0.53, 32.4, 32.9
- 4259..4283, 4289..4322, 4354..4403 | 1.63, 33.1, 32.7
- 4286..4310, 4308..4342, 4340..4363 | 0.89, 31.3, 30.4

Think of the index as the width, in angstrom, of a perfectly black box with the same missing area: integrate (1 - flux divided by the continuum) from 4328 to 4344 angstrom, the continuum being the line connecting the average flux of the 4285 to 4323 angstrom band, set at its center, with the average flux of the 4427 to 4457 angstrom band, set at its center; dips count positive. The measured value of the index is 2.0 angstrom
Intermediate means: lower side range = 31.3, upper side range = 32.6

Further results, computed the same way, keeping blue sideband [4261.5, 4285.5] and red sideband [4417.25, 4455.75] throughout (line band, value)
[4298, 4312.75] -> 0.9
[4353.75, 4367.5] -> -0.1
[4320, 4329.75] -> 0.3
